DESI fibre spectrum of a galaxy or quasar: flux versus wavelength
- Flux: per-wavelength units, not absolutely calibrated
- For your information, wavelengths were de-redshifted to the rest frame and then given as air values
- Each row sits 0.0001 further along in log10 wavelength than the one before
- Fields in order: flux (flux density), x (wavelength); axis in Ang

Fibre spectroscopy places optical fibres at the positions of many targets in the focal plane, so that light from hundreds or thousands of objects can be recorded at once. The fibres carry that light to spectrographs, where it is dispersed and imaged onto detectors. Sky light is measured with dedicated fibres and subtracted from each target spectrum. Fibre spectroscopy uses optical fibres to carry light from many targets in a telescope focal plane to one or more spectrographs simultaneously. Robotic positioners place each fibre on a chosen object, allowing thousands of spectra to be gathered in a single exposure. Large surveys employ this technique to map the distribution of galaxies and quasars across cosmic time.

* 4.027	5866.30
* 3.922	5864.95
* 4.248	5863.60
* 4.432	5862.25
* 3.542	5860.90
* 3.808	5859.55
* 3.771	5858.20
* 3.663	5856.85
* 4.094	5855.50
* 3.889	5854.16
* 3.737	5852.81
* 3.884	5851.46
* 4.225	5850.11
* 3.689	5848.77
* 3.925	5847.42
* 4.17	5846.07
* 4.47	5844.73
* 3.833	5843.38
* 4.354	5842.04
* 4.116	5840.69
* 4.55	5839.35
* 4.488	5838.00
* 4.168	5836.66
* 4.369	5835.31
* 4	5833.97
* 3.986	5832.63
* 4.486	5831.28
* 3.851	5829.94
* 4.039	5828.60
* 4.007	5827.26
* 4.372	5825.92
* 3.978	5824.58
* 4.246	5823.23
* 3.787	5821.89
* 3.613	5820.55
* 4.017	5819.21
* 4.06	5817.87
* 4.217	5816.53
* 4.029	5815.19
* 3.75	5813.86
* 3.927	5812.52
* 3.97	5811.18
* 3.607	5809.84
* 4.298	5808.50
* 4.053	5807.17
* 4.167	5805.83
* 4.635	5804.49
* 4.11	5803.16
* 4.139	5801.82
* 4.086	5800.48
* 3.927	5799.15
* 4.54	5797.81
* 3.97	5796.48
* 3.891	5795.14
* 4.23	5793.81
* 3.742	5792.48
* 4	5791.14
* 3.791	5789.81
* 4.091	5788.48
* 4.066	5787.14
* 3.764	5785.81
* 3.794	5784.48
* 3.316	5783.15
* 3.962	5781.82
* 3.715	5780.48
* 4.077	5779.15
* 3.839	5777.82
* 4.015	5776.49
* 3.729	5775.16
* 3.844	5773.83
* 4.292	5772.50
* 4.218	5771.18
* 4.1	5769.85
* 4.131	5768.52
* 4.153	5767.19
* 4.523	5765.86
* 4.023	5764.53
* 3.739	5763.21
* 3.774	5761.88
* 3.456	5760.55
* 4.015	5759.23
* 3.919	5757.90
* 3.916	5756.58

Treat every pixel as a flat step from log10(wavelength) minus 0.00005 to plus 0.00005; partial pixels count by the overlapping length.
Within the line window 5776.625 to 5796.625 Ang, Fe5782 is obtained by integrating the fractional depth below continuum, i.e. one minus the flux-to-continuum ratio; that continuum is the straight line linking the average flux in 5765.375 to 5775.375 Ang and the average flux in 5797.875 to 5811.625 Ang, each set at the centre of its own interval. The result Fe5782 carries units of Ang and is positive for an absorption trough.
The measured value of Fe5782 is 1.2 Ang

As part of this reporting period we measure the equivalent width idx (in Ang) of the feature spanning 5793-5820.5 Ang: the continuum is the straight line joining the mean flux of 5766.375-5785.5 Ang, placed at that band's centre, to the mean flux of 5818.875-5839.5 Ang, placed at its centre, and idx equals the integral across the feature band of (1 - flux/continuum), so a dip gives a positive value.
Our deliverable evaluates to -0.19 Ang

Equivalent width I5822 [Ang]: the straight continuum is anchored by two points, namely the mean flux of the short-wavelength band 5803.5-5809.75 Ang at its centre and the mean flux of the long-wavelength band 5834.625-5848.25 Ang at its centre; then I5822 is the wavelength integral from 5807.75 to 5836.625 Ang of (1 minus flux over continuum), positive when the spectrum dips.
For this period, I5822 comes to 1.33 Ang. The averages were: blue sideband 4.22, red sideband 4.24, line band 4.03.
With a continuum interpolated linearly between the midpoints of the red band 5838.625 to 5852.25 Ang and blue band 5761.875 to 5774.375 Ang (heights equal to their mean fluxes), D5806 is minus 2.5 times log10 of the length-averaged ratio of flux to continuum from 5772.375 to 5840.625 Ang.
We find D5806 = 0.02 mag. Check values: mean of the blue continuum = 4.1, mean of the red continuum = 4.12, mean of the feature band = 4.03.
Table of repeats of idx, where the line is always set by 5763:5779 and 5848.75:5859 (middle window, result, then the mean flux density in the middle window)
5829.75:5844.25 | -1.1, 4.21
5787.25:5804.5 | -0.3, 4.07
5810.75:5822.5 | 0.1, 3.93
